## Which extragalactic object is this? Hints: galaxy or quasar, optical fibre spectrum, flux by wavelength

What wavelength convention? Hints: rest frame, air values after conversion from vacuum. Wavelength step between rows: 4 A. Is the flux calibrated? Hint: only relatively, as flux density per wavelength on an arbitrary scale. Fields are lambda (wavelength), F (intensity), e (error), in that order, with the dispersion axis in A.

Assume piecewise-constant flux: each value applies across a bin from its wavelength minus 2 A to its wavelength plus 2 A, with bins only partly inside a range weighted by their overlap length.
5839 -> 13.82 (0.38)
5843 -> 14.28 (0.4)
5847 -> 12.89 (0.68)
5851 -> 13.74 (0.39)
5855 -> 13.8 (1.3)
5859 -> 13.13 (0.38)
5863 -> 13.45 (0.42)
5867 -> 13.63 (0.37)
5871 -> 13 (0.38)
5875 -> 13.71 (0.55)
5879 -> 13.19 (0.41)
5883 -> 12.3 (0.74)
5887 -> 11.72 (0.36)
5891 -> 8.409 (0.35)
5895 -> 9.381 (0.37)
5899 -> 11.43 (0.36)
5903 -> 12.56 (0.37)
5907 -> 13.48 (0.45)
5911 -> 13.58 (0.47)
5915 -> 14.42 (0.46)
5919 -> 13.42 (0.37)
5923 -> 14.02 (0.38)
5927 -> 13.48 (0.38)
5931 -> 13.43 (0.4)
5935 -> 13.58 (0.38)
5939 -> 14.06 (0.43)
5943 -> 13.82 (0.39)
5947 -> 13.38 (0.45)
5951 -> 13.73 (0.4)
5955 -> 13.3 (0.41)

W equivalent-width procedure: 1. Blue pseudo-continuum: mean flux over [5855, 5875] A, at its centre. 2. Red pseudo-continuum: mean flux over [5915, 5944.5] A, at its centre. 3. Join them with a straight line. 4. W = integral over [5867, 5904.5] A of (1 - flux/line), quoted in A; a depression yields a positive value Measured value 4.6 A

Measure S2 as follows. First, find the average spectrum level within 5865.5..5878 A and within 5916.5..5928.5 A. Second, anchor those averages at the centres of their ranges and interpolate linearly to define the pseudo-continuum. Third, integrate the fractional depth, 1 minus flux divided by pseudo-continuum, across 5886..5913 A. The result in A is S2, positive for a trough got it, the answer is 4.1 A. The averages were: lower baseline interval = 13.4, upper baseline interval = 13.7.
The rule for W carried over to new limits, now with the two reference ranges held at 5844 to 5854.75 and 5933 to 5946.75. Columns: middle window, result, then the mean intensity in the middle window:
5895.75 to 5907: 1.4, 12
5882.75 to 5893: 2.3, 10.6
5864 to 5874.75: 0.1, 13.4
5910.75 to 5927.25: -0.2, 13.8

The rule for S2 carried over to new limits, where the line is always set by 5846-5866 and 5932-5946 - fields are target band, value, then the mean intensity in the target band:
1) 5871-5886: 0.6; 13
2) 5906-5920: -0.1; 13.8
